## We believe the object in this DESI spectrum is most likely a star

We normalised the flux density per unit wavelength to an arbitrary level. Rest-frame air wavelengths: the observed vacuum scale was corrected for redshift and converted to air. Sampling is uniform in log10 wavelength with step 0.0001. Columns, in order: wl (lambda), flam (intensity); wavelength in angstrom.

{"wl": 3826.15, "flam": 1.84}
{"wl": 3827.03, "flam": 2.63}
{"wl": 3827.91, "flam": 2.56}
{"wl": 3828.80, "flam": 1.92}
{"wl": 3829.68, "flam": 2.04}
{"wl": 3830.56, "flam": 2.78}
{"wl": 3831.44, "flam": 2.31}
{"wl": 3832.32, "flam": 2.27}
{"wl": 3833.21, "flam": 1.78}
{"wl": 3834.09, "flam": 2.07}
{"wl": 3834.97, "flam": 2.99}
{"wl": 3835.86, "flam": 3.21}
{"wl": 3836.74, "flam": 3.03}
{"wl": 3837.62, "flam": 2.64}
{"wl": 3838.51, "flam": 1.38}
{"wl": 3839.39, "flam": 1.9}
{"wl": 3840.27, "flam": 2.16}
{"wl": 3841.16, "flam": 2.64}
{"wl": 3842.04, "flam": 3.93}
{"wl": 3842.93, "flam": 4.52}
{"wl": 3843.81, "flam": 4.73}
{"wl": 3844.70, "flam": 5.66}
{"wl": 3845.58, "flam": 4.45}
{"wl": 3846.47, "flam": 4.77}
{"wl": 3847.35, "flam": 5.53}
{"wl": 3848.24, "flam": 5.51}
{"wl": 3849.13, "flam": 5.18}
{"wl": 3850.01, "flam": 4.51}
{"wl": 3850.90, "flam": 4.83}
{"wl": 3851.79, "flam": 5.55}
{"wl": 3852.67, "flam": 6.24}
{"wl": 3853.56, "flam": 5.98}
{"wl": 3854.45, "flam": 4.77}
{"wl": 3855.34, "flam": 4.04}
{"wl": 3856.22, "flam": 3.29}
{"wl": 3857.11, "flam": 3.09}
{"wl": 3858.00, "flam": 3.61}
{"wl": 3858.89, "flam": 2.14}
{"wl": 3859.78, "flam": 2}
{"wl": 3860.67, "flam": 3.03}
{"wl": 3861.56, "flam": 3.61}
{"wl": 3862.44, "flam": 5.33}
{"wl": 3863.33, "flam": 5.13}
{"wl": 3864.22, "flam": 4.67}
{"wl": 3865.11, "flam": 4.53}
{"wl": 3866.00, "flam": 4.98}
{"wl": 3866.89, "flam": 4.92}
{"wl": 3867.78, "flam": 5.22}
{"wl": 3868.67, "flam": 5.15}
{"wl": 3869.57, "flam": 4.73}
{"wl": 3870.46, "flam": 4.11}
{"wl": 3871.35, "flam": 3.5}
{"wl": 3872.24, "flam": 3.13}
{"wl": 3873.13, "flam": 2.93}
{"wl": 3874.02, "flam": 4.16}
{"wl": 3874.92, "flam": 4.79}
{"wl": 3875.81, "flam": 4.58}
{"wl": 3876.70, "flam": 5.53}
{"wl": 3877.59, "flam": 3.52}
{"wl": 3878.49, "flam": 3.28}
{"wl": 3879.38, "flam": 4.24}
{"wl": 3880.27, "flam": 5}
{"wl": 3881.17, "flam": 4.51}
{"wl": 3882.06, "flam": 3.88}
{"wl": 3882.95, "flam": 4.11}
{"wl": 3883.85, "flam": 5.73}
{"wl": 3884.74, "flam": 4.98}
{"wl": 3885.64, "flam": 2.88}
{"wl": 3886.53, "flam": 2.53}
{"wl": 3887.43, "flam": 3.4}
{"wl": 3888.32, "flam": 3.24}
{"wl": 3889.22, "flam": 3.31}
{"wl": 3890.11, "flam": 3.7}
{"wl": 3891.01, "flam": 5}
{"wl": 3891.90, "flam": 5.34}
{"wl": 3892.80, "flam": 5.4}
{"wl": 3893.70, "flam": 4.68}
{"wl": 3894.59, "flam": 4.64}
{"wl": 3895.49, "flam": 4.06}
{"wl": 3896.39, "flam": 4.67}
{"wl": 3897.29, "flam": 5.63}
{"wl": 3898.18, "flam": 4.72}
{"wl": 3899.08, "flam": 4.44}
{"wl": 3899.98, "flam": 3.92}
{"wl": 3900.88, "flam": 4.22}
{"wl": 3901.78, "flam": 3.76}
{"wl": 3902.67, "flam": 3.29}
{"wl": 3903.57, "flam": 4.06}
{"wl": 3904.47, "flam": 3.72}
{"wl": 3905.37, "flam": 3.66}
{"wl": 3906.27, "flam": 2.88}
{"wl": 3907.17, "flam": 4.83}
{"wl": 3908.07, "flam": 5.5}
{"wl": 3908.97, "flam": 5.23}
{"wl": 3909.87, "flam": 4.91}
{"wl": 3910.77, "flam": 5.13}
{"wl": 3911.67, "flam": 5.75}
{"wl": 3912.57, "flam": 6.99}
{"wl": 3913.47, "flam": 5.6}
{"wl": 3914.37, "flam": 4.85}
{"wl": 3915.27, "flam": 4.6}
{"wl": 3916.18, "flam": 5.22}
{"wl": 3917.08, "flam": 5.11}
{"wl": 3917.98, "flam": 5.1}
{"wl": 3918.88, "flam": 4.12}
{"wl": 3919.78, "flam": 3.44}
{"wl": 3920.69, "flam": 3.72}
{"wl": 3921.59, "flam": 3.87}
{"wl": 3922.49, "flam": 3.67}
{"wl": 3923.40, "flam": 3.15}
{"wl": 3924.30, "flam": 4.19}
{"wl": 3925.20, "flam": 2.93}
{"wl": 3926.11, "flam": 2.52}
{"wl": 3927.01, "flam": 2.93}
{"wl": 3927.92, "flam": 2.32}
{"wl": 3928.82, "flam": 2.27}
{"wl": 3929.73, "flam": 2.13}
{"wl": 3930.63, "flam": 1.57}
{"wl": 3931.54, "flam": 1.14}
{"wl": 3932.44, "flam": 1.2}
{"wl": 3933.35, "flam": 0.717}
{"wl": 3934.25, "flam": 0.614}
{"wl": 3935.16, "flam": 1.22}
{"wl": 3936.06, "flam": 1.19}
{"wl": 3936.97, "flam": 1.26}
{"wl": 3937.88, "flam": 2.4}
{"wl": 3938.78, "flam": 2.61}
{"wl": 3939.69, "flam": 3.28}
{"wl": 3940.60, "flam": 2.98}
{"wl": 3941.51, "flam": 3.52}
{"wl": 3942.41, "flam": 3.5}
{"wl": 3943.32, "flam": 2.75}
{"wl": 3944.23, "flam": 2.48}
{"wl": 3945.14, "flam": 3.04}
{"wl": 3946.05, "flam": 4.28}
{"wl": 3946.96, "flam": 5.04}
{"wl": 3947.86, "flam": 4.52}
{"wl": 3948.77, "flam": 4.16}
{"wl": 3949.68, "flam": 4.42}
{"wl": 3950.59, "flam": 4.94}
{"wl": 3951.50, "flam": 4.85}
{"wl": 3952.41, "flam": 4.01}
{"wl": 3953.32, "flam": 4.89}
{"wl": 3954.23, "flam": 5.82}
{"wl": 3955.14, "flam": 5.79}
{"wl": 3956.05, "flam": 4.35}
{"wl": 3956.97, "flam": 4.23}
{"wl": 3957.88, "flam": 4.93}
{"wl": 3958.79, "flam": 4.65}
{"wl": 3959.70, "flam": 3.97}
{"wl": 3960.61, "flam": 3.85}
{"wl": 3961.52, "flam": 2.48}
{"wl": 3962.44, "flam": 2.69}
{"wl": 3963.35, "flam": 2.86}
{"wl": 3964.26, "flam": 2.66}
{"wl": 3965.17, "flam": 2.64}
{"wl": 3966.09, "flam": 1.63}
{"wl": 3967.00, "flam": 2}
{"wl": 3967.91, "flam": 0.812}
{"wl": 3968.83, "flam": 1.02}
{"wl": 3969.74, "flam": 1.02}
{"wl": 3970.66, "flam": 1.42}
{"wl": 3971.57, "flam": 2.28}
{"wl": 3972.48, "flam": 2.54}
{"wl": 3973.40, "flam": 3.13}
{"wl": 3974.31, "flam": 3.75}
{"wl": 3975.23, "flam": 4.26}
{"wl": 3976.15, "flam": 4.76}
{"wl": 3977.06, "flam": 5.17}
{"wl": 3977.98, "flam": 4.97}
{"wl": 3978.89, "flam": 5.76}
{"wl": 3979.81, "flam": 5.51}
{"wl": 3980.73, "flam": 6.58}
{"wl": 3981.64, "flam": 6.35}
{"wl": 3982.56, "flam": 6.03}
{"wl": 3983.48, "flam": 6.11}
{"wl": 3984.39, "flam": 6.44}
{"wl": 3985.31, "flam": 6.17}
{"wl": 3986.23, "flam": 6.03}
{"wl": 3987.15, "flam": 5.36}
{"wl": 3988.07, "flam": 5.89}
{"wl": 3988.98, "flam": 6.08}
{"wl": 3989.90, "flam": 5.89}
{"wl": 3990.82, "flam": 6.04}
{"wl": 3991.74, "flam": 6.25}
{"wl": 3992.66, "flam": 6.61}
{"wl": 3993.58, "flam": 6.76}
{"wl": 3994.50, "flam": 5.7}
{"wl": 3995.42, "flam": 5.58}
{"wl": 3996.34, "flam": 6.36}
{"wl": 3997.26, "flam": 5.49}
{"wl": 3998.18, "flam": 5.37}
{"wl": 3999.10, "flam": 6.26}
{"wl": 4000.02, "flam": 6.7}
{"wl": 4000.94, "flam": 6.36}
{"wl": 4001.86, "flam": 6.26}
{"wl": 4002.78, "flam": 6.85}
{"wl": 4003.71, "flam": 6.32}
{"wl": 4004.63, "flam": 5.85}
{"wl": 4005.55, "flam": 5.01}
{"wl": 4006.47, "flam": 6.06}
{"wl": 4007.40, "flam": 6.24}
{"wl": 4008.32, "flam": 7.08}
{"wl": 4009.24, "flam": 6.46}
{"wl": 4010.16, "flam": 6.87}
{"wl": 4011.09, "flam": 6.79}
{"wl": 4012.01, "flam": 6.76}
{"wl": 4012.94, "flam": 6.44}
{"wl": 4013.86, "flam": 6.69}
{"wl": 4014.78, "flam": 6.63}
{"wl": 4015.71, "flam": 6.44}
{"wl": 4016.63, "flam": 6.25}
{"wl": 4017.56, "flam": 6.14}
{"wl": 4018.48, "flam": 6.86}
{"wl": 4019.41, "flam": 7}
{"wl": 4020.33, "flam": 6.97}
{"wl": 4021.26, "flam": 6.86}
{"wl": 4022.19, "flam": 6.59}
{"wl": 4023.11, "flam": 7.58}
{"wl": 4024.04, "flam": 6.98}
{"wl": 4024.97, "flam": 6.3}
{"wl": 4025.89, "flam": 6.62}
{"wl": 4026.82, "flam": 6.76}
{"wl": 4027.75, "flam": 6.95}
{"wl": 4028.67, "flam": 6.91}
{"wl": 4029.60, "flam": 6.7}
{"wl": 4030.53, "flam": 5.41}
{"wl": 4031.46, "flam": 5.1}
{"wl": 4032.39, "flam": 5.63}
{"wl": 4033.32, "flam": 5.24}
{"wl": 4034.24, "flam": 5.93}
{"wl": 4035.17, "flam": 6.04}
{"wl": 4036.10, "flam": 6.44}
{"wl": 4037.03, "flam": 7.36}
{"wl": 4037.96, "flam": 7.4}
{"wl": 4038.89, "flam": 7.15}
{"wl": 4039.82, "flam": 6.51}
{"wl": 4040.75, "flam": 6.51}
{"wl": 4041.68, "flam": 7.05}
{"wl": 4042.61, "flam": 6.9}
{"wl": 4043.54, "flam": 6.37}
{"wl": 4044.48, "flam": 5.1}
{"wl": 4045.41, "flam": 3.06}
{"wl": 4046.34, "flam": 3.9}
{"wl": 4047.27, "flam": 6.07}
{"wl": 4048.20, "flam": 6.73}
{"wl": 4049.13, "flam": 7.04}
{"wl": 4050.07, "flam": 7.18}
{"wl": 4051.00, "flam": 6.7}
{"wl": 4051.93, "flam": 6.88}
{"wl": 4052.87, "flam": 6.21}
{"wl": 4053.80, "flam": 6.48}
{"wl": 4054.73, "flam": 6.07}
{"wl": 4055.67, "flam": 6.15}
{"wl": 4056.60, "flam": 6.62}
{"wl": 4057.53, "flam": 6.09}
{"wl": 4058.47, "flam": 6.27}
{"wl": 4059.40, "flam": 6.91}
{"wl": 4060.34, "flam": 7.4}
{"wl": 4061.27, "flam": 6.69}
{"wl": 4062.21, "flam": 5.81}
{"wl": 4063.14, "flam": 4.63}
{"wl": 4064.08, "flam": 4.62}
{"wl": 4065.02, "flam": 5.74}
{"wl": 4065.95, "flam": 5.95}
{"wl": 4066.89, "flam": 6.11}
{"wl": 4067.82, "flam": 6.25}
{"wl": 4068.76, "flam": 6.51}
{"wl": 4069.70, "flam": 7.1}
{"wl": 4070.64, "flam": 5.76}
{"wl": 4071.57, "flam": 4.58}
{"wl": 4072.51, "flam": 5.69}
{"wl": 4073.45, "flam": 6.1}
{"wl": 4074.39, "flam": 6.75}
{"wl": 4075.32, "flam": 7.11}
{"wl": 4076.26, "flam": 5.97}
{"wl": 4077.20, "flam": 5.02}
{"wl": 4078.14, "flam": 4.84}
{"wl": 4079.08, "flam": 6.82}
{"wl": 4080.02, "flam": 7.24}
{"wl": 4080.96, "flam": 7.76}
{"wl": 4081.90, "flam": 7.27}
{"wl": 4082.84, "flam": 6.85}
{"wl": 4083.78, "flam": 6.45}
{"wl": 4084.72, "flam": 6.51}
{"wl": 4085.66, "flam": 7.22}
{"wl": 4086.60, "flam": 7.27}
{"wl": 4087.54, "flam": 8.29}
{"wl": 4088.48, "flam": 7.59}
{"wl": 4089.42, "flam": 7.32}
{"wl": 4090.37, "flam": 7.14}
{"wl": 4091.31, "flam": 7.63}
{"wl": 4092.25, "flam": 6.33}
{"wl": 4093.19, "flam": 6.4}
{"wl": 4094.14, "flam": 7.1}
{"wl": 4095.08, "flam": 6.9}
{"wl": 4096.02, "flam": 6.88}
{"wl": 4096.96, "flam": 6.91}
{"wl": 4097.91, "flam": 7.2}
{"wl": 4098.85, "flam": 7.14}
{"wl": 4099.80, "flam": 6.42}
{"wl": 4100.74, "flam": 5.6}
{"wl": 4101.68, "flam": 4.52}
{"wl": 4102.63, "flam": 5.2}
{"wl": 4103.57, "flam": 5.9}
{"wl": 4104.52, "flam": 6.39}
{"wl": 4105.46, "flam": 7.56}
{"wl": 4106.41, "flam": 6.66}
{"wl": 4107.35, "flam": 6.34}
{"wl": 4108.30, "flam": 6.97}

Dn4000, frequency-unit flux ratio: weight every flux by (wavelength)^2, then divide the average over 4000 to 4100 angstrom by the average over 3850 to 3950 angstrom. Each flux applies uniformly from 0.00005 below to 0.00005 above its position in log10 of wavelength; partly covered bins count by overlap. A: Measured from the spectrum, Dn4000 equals 1.78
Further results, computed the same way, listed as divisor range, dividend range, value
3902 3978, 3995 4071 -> 1.90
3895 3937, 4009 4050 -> 1.84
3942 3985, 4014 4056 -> 1.67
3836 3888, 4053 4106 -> 1.74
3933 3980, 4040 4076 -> 1.93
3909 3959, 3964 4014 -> 1.46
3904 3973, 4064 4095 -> 2.06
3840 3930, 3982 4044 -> 1.60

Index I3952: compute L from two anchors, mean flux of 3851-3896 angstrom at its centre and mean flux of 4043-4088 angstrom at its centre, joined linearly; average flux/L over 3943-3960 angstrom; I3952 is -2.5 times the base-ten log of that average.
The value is 0.16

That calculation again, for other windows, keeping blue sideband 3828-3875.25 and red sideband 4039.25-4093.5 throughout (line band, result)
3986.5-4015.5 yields -0.12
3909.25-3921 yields -0.09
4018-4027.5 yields -0.17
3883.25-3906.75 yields 0.05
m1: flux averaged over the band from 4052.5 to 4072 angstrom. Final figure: 6.1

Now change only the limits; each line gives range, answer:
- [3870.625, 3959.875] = 3.89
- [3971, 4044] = 6.09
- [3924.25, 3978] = 3.07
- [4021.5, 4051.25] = 6.32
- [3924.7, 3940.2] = 1.91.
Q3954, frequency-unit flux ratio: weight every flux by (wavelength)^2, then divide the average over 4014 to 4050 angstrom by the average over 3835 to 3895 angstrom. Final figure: 1.7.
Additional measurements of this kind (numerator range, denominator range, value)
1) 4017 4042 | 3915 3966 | 2.04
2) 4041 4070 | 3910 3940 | 2.02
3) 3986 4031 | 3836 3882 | 1.65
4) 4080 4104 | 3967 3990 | 1.61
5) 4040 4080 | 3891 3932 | 1.59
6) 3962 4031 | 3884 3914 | 1.30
